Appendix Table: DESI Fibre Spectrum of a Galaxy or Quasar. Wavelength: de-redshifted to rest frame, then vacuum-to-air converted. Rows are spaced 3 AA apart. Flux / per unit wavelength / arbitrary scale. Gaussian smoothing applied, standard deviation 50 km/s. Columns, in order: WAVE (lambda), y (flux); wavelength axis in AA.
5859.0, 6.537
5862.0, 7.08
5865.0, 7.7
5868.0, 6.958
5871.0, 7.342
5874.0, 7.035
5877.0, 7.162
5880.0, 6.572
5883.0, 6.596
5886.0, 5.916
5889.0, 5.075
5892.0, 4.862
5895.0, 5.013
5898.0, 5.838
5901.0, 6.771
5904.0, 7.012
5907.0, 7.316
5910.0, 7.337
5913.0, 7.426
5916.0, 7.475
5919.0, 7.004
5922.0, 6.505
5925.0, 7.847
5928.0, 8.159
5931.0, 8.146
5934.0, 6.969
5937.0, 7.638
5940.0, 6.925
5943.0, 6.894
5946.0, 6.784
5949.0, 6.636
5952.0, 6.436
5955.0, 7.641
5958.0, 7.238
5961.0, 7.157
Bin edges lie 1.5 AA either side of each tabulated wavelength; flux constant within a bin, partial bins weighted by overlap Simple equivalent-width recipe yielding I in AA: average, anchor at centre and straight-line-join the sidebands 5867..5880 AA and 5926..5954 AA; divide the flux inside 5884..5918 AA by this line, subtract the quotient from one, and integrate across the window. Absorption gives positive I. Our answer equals 3.5 AA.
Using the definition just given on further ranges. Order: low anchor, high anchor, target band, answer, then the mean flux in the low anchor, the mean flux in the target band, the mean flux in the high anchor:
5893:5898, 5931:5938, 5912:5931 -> -2.1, 5.25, 7.46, 7.46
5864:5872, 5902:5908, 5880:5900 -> 4.3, 7.31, 5.66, 7.12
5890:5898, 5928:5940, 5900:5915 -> -3.2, 5.11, 7.2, 7.57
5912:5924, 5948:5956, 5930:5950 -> -0.5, 7.12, 7.13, 6.88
